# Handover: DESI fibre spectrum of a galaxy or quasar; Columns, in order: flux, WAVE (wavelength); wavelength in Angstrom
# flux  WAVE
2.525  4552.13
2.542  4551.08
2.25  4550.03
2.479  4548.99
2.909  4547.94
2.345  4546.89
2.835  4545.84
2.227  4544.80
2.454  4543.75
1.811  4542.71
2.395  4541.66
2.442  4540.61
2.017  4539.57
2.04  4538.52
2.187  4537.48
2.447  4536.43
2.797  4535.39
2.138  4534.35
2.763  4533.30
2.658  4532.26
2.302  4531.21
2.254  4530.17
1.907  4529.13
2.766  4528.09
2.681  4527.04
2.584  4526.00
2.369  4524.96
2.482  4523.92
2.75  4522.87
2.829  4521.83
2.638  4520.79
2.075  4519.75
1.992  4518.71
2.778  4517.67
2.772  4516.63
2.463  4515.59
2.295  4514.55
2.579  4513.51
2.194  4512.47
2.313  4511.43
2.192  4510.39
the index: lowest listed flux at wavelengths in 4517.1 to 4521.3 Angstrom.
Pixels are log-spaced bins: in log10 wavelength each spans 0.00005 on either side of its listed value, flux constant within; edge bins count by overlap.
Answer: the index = 1.992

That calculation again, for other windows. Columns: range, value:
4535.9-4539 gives 2.04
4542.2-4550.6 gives 1.811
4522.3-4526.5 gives 2.369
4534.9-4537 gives 2.447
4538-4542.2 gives 2.017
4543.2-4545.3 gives 2.227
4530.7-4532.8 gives 2.302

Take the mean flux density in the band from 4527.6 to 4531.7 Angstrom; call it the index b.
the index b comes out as 2.31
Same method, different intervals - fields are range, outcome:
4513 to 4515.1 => 2.44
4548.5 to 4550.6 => 2.37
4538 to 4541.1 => 2.17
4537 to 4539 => 2.12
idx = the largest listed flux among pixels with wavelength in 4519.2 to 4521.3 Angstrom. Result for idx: 2.638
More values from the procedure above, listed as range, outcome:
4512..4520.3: 2.778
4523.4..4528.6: 2.766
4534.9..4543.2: 2.797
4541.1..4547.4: 2.835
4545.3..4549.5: 2.909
